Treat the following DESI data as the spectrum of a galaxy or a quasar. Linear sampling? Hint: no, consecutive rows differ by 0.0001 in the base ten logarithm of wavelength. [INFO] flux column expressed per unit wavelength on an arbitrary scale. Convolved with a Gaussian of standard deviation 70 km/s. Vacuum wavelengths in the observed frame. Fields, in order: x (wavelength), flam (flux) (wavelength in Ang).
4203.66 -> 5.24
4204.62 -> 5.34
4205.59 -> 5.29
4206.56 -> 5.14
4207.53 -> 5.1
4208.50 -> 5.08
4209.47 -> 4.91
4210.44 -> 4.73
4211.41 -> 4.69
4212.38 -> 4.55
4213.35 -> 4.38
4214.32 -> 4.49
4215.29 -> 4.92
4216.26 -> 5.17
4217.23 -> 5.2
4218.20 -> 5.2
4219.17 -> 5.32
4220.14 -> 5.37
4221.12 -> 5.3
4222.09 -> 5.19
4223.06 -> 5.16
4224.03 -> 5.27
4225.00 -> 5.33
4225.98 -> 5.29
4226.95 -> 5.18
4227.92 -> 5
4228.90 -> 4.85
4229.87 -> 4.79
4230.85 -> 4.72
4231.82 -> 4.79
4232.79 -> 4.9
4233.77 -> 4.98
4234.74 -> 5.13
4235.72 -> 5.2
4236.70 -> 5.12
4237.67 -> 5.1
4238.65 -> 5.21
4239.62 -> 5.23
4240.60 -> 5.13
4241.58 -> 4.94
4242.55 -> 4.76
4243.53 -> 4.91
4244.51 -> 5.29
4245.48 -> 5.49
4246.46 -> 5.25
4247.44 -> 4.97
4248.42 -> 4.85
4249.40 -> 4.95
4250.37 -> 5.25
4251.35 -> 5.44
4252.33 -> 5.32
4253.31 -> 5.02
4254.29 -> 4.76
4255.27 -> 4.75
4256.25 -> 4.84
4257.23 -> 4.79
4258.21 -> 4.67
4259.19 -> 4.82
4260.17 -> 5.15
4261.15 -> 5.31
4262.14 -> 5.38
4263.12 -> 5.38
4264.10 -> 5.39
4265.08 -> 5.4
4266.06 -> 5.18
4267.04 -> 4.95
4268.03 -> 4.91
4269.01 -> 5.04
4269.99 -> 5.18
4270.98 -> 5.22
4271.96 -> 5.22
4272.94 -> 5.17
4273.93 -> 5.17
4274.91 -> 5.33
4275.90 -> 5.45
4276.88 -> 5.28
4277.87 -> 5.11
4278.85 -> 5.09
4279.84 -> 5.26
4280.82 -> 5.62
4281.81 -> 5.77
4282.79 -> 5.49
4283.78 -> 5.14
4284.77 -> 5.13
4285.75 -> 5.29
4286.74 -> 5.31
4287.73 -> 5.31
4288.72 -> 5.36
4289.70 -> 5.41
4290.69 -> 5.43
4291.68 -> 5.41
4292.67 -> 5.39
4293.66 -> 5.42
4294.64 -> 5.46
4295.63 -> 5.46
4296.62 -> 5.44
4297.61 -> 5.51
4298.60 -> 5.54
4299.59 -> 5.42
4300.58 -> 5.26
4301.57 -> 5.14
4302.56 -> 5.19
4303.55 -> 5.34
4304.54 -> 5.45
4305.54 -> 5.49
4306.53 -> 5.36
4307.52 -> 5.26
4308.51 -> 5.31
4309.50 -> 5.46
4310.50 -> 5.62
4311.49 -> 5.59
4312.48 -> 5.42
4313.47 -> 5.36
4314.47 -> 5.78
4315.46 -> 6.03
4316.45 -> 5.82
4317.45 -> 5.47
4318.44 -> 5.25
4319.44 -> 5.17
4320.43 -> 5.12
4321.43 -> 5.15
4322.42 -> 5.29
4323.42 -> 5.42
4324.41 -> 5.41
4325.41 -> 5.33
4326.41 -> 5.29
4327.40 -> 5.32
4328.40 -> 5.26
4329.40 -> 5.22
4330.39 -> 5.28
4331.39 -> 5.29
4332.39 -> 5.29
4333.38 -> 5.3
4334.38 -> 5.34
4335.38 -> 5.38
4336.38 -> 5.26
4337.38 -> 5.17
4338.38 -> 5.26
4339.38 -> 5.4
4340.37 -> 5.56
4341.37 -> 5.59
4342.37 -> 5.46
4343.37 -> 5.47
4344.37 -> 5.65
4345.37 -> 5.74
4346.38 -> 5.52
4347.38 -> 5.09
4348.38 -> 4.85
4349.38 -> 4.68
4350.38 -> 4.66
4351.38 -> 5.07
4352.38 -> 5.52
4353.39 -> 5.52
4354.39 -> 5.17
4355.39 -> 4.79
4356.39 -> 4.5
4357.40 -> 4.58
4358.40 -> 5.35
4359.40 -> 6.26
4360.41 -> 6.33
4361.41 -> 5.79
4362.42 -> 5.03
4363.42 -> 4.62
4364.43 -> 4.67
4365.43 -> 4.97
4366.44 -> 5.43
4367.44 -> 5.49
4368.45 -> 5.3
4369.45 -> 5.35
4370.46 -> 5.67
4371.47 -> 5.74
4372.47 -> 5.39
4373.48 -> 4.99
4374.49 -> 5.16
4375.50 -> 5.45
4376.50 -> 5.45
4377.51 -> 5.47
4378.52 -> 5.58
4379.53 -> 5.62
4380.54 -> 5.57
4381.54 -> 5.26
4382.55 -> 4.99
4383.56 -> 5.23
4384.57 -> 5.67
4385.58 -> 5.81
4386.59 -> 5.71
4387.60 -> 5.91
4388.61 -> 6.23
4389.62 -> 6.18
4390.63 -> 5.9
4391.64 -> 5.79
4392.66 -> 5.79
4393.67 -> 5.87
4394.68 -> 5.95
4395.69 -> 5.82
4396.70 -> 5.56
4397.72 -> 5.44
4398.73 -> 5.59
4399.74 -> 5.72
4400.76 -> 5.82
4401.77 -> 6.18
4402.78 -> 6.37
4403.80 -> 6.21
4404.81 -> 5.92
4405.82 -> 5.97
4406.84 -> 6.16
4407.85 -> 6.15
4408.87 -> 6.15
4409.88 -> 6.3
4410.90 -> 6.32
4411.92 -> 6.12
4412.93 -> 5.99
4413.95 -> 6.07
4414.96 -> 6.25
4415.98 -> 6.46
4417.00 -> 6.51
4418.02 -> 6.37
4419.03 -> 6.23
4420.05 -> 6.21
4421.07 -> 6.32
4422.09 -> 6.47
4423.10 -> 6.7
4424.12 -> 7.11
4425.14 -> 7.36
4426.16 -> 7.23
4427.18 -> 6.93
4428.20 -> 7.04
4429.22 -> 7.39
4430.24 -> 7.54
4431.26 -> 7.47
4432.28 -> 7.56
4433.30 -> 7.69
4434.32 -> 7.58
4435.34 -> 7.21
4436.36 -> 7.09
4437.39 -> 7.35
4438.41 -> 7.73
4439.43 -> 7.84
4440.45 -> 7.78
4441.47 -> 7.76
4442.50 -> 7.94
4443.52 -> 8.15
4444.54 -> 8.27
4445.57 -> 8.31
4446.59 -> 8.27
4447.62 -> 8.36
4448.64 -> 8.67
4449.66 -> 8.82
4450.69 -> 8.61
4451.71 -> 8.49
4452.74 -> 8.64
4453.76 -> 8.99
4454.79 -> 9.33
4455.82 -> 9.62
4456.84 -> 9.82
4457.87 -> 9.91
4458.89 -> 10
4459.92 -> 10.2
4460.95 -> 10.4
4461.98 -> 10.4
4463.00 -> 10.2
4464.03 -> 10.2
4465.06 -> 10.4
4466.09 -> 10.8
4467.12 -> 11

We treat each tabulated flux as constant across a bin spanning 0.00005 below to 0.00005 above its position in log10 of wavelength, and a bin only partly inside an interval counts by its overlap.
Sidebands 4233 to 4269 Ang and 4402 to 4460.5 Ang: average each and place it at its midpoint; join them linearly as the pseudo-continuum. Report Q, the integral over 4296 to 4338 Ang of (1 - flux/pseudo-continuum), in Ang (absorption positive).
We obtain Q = 4.1 Ang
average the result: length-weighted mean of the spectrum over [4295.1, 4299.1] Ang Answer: 5.48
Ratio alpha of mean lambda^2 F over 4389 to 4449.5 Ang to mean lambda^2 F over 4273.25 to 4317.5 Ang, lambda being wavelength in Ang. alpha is 1.33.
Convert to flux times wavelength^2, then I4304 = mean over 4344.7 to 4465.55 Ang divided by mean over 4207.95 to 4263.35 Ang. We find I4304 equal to 1.43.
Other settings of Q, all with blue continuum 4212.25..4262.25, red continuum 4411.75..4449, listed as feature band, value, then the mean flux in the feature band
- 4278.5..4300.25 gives 0.9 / 5.39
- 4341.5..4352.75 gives 1.8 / 5.25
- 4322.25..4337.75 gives 2.0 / 5.3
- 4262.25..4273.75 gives 0.4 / 5.19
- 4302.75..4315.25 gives 0.9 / 5.46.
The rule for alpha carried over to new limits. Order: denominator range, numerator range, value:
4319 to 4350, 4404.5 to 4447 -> 1.37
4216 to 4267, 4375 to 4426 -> 1.27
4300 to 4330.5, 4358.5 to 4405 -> 1.07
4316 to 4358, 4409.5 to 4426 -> 1.27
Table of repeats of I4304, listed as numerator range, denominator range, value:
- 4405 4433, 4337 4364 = 1.29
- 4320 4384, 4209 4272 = 1.10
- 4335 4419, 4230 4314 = 1.13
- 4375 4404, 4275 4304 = 1.12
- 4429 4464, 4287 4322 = 1.68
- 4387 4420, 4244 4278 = 1.26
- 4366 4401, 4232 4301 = 1.14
